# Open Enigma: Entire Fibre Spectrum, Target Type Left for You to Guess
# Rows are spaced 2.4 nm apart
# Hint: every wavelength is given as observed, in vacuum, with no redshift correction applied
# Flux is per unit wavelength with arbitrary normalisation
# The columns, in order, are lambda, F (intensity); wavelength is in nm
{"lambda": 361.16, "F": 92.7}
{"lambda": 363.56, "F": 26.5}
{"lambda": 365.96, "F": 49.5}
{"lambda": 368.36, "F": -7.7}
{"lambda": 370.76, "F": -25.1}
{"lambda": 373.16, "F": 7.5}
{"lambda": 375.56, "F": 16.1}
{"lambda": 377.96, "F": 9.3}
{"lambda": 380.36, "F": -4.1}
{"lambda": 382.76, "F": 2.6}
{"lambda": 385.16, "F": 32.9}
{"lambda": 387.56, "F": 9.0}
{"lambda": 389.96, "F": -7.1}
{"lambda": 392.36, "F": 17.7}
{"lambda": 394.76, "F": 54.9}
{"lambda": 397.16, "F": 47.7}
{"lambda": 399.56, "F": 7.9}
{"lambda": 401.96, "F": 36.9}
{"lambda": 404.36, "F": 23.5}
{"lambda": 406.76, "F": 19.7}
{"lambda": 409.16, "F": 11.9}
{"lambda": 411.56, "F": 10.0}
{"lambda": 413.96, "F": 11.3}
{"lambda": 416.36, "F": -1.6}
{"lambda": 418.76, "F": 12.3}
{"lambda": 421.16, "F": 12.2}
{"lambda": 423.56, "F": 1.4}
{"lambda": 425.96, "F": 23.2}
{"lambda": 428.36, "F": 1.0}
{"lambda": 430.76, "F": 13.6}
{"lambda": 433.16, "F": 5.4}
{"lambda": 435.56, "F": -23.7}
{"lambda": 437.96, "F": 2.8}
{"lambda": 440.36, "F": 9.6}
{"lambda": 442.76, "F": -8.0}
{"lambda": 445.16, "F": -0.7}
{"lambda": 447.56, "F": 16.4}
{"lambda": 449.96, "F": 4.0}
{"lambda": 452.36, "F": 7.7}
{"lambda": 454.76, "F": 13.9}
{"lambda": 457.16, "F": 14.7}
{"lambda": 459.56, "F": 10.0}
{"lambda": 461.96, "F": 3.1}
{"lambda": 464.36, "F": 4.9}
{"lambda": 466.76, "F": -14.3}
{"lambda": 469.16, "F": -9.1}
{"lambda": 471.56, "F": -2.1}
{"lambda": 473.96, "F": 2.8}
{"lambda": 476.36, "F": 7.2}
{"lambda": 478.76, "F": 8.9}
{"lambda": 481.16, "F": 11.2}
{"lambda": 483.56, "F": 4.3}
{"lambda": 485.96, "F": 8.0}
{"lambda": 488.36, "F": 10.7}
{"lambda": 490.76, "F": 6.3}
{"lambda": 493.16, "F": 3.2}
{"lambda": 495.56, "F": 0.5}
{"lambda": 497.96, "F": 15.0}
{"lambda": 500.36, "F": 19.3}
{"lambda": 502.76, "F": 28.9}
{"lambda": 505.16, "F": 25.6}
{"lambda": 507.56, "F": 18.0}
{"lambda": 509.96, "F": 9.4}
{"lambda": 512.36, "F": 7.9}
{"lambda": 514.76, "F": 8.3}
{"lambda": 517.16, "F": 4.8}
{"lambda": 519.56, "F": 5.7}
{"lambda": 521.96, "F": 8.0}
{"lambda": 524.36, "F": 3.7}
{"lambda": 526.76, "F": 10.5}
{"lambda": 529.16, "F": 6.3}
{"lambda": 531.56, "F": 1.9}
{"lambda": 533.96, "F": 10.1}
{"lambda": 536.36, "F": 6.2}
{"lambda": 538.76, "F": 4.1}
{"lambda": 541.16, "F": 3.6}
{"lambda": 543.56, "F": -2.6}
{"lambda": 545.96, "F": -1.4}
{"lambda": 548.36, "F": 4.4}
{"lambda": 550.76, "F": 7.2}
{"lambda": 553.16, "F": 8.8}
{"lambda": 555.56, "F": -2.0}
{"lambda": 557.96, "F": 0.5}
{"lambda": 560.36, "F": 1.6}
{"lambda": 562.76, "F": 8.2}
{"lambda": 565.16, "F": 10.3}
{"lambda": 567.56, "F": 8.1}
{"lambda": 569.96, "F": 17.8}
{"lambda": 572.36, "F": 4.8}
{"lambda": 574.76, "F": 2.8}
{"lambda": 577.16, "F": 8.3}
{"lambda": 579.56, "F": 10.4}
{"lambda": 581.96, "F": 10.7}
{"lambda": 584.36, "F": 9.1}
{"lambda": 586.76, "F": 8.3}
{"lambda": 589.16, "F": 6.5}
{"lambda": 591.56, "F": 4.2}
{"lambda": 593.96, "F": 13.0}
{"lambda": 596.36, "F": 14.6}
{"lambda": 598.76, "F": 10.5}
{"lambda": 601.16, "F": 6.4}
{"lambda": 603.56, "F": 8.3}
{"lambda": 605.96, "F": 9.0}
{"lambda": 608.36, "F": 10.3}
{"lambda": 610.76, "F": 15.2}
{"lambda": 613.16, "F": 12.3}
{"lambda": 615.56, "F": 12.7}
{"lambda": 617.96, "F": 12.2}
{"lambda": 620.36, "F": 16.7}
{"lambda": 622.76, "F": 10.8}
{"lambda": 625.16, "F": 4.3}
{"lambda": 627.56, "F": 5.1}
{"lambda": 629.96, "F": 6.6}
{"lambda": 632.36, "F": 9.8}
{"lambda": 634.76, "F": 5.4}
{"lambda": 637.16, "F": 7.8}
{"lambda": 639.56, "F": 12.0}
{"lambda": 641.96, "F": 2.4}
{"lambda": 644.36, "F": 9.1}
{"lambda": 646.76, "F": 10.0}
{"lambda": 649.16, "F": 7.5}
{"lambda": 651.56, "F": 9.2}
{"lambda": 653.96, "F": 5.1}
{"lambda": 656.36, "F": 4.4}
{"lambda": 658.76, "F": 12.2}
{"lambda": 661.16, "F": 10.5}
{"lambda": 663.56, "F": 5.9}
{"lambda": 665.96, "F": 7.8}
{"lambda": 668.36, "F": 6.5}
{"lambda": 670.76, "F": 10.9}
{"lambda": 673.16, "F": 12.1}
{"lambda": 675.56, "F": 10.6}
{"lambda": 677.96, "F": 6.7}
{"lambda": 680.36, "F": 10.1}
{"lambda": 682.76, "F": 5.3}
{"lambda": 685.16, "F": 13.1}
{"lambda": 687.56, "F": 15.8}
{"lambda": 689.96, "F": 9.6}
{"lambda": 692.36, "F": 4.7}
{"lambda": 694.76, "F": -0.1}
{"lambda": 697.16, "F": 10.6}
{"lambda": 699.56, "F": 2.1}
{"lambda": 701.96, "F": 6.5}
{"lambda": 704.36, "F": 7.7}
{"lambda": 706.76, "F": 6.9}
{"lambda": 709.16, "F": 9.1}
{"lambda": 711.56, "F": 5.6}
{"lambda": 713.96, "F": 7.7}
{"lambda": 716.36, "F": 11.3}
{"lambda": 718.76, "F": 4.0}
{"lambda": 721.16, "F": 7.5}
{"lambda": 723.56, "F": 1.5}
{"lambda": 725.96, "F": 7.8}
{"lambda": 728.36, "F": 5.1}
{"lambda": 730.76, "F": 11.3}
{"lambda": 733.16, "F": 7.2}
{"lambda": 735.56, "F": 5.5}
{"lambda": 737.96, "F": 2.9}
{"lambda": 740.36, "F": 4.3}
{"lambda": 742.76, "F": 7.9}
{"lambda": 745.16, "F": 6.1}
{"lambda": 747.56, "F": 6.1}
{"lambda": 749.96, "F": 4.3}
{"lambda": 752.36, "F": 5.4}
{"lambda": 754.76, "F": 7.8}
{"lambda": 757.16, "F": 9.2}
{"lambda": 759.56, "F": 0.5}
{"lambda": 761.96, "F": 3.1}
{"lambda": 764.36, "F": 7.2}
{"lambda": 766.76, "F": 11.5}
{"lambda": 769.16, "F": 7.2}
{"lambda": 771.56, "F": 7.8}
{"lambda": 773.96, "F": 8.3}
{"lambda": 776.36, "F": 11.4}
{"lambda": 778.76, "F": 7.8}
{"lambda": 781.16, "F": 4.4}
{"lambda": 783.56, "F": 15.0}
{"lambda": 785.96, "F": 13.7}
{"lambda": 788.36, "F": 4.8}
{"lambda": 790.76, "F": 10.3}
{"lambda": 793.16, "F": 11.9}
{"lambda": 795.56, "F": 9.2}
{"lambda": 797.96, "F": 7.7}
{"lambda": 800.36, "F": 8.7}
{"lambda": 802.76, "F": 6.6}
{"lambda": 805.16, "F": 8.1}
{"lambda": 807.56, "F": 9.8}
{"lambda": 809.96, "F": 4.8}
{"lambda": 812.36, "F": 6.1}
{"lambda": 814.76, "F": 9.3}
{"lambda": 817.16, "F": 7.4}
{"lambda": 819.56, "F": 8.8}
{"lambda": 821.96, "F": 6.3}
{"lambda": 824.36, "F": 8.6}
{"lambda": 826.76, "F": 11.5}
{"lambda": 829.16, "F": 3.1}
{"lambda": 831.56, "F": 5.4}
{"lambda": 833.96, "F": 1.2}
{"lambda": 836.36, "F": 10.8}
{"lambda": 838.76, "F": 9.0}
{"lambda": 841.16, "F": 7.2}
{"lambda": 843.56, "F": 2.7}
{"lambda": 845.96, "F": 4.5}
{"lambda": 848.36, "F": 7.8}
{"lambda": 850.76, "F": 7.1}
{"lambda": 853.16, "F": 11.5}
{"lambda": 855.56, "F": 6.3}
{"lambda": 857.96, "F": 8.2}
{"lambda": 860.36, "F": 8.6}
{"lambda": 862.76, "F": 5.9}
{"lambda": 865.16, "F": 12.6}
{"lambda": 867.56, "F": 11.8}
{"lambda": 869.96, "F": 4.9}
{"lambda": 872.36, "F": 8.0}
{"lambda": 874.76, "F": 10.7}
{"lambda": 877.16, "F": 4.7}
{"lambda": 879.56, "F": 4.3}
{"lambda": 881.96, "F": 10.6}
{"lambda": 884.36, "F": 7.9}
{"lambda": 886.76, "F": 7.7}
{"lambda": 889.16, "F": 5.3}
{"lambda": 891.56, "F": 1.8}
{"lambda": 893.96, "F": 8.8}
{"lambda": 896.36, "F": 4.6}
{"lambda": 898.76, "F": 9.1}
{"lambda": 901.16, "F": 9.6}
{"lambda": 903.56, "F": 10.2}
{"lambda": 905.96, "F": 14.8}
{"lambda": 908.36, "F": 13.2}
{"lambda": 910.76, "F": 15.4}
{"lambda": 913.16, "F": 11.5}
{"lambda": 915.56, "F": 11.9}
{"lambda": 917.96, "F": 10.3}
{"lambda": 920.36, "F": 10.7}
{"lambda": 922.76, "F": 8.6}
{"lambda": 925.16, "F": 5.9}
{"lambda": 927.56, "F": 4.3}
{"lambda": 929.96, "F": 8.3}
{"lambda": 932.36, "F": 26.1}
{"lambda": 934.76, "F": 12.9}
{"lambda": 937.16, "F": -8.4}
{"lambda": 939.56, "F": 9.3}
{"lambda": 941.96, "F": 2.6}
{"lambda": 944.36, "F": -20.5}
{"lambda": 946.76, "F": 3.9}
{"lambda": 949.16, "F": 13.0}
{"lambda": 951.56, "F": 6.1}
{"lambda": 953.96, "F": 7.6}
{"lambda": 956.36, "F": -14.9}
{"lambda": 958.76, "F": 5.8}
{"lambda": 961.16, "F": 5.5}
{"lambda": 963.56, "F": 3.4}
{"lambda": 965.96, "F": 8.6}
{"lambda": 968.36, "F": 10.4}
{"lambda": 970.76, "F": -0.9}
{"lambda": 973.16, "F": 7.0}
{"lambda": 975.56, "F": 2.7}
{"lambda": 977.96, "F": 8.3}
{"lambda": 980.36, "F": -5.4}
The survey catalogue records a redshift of 2.249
